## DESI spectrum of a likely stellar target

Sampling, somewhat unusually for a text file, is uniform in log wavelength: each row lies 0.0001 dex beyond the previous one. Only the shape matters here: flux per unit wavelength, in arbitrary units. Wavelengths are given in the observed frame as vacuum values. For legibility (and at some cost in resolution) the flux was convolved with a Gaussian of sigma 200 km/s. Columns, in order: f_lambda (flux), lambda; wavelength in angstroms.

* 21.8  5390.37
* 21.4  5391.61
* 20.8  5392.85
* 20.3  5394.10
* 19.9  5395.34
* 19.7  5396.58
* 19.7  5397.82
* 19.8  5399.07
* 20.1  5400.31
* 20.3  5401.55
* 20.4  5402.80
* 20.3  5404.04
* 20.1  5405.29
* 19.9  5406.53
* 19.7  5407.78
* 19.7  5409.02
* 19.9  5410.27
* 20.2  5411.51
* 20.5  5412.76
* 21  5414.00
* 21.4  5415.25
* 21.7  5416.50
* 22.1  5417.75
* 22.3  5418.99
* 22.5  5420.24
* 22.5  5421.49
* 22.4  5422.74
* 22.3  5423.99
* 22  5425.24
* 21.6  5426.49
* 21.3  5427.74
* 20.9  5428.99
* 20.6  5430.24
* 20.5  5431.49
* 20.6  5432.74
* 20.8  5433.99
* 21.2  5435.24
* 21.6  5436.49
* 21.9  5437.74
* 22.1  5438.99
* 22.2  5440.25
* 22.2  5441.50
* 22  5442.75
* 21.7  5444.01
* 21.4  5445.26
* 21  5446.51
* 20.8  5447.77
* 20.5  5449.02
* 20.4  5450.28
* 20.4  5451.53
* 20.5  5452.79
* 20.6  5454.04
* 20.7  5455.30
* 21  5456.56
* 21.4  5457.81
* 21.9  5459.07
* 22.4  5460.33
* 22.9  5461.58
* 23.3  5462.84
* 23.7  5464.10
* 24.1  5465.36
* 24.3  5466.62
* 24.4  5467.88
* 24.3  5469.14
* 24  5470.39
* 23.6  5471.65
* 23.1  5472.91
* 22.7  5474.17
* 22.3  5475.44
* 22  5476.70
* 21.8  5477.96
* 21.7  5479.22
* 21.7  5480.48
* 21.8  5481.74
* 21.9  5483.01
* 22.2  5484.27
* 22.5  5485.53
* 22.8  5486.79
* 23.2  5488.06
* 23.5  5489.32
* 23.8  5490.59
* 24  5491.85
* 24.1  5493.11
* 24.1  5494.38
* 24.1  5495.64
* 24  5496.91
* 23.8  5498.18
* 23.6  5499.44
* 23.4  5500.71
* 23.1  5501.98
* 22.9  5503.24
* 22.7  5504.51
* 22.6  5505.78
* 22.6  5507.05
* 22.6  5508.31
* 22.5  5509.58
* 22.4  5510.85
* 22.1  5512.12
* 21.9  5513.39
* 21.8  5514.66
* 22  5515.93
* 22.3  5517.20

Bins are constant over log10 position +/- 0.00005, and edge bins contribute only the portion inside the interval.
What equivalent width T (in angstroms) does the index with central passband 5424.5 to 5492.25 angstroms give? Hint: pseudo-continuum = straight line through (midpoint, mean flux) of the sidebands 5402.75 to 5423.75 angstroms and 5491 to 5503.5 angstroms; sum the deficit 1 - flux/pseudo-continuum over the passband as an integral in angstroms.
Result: 1.3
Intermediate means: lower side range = 21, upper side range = 23.7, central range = 22.1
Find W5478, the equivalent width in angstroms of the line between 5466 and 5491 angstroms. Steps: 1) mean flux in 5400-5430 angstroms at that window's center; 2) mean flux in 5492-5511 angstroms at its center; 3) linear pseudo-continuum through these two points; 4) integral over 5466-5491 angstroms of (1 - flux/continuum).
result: -0.2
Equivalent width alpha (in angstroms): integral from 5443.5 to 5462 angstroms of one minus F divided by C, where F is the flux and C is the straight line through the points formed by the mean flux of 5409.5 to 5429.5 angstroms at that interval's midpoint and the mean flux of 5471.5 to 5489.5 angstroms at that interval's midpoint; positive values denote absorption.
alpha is 0.71 angstroms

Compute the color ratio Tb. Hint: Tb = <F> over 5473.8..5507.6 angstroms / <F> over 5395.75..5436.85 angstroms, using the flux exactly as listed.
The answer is 1.10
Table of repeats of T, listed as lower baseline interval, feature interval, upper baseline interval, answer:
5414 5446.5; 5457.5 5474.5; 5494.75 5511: -0.73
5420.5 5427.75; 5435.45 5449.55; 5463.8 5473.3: 0.79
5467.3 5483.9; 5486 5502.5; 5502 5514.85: -0.79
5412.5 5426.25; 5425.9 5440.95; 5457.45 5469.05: 0.71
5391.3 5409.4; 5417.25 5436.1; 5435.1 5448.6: -0.43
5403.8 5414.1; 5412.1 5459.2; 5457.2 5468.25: 0.41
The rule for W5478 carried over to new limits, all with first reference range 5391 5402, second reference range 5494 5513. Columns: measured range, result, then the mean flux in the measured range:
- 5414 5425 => -0.66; 22.1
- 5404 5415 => 0.21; 20.2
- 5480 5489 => 0.09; 22.4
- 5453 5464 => 0.03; 21.8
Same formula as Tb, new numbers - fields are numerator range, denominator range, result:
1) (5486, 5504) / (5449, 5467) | 1.08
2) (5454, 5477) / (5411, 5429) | 1.05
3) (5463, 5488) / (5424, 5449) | 1.07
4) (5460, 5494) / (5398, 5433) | 1.10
